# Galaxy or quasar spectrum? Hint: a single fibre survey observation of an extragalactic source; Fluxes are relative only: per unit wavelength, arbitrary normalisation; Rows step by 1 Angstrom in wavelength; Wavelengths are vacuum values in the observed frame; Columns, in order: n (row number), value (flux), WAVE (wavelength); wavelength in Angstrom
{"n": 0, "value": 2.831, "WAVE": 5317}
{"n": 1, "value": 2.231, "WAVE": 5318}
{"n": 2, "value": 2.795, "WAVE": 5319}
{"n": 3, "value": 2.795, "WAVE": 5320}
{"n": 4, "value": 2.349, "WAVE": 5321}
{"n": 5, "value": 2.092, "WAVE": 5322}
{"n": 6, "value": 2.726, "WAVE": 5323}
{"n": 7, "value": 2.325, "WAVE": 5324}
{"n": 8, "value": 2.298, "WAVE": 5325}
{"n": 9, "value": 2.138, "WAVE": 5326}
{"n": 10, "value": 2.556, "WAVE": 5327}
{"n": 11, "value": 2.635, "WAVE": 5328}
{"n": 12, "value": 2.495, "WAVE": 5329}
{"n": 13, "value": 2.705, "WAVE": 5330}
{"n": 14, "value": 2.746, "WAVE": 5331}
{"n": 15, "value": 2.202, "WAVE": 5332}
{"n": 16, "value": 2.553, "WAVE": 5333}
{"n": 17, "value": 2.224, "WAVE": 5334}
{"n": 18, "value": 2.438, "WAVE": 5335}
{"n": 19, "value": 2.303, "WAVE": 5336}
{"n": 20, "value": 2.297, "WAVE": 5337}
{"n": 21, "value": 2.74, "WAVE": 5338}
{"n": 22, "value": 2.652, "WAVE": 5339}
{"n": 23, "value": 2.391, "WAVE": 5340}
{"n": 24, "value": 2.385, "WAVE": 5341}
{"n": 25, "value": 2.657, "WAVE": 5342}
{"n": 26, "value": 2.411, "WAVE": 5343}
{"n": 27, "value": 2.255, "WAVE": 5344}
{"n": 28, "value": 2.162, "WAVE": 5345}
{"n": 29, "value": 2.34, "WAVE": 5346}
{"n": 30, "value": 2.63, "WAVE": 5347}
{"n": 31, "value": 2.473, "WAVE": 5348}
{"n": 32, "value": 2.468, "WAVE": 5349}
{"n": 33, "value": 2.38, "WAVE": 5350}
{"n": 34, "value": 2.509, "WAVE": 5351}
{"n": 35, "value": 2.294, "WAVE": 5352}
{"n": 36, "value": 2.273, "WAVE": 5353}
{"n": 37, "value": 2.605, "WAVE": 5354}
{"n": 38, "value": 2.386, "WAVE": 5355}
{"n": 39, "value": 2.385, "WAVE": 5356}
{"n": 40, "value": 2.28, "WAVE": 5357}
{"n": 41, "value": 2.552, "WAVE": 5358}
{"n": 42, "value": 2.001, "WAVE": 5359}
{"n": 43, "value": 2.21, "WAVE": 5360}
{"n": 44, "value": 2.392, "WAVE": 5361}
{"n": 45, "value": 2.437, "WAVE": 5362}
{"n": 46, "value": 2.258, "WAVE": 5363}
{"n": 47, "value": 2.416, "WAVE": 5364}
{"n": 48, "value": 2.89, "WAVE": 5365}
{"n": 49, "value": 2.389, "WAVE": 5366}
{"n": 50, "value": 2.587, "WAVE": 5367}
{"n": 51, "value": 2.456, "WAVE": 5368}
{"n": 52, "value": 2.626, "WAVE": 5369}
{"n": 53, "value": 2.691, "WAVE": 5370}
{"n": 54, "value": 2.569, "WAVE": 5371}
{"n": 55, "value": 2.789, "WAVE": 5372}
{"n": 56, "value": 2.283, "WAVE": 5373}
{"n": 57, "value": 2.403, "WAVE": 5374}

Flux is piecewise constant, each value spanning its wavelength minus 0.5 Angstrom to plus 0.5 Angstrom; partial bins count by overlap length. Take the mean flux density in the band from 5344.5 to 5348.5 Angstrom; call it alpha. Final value 2.4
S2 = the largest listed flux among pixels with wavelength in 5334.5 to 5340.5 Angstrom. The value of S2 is 2.74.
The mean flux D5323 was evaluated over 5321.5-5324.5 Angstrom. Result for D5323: 2.38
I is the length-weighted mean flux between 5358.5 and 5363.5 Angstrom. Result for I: 2.26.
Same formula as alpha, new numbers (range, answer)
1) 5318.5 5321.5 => 2.65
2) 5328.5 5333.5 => 2.54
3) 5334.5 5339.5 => 2.49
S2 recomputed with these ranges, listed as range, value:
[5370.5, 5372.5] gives 2.789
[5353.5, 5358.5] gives 2.605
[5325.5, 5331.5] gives 2.746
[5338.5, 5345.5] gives 2.657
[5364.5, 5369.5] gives 2.89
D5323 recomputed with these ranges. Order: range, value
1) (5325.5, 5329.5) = 2.46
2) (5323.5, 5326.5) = 2.25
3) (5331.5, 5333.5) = 2.38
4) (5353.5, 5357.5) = 2.41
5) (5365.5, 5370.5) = 2.55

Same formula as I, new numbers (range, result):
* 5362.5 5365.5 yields 2.52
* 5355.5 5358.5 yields 2.41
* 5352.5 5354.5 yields 2.44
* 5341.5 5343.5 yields 2.53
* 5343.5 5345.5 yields 2.21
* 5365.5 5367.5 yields 2.49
